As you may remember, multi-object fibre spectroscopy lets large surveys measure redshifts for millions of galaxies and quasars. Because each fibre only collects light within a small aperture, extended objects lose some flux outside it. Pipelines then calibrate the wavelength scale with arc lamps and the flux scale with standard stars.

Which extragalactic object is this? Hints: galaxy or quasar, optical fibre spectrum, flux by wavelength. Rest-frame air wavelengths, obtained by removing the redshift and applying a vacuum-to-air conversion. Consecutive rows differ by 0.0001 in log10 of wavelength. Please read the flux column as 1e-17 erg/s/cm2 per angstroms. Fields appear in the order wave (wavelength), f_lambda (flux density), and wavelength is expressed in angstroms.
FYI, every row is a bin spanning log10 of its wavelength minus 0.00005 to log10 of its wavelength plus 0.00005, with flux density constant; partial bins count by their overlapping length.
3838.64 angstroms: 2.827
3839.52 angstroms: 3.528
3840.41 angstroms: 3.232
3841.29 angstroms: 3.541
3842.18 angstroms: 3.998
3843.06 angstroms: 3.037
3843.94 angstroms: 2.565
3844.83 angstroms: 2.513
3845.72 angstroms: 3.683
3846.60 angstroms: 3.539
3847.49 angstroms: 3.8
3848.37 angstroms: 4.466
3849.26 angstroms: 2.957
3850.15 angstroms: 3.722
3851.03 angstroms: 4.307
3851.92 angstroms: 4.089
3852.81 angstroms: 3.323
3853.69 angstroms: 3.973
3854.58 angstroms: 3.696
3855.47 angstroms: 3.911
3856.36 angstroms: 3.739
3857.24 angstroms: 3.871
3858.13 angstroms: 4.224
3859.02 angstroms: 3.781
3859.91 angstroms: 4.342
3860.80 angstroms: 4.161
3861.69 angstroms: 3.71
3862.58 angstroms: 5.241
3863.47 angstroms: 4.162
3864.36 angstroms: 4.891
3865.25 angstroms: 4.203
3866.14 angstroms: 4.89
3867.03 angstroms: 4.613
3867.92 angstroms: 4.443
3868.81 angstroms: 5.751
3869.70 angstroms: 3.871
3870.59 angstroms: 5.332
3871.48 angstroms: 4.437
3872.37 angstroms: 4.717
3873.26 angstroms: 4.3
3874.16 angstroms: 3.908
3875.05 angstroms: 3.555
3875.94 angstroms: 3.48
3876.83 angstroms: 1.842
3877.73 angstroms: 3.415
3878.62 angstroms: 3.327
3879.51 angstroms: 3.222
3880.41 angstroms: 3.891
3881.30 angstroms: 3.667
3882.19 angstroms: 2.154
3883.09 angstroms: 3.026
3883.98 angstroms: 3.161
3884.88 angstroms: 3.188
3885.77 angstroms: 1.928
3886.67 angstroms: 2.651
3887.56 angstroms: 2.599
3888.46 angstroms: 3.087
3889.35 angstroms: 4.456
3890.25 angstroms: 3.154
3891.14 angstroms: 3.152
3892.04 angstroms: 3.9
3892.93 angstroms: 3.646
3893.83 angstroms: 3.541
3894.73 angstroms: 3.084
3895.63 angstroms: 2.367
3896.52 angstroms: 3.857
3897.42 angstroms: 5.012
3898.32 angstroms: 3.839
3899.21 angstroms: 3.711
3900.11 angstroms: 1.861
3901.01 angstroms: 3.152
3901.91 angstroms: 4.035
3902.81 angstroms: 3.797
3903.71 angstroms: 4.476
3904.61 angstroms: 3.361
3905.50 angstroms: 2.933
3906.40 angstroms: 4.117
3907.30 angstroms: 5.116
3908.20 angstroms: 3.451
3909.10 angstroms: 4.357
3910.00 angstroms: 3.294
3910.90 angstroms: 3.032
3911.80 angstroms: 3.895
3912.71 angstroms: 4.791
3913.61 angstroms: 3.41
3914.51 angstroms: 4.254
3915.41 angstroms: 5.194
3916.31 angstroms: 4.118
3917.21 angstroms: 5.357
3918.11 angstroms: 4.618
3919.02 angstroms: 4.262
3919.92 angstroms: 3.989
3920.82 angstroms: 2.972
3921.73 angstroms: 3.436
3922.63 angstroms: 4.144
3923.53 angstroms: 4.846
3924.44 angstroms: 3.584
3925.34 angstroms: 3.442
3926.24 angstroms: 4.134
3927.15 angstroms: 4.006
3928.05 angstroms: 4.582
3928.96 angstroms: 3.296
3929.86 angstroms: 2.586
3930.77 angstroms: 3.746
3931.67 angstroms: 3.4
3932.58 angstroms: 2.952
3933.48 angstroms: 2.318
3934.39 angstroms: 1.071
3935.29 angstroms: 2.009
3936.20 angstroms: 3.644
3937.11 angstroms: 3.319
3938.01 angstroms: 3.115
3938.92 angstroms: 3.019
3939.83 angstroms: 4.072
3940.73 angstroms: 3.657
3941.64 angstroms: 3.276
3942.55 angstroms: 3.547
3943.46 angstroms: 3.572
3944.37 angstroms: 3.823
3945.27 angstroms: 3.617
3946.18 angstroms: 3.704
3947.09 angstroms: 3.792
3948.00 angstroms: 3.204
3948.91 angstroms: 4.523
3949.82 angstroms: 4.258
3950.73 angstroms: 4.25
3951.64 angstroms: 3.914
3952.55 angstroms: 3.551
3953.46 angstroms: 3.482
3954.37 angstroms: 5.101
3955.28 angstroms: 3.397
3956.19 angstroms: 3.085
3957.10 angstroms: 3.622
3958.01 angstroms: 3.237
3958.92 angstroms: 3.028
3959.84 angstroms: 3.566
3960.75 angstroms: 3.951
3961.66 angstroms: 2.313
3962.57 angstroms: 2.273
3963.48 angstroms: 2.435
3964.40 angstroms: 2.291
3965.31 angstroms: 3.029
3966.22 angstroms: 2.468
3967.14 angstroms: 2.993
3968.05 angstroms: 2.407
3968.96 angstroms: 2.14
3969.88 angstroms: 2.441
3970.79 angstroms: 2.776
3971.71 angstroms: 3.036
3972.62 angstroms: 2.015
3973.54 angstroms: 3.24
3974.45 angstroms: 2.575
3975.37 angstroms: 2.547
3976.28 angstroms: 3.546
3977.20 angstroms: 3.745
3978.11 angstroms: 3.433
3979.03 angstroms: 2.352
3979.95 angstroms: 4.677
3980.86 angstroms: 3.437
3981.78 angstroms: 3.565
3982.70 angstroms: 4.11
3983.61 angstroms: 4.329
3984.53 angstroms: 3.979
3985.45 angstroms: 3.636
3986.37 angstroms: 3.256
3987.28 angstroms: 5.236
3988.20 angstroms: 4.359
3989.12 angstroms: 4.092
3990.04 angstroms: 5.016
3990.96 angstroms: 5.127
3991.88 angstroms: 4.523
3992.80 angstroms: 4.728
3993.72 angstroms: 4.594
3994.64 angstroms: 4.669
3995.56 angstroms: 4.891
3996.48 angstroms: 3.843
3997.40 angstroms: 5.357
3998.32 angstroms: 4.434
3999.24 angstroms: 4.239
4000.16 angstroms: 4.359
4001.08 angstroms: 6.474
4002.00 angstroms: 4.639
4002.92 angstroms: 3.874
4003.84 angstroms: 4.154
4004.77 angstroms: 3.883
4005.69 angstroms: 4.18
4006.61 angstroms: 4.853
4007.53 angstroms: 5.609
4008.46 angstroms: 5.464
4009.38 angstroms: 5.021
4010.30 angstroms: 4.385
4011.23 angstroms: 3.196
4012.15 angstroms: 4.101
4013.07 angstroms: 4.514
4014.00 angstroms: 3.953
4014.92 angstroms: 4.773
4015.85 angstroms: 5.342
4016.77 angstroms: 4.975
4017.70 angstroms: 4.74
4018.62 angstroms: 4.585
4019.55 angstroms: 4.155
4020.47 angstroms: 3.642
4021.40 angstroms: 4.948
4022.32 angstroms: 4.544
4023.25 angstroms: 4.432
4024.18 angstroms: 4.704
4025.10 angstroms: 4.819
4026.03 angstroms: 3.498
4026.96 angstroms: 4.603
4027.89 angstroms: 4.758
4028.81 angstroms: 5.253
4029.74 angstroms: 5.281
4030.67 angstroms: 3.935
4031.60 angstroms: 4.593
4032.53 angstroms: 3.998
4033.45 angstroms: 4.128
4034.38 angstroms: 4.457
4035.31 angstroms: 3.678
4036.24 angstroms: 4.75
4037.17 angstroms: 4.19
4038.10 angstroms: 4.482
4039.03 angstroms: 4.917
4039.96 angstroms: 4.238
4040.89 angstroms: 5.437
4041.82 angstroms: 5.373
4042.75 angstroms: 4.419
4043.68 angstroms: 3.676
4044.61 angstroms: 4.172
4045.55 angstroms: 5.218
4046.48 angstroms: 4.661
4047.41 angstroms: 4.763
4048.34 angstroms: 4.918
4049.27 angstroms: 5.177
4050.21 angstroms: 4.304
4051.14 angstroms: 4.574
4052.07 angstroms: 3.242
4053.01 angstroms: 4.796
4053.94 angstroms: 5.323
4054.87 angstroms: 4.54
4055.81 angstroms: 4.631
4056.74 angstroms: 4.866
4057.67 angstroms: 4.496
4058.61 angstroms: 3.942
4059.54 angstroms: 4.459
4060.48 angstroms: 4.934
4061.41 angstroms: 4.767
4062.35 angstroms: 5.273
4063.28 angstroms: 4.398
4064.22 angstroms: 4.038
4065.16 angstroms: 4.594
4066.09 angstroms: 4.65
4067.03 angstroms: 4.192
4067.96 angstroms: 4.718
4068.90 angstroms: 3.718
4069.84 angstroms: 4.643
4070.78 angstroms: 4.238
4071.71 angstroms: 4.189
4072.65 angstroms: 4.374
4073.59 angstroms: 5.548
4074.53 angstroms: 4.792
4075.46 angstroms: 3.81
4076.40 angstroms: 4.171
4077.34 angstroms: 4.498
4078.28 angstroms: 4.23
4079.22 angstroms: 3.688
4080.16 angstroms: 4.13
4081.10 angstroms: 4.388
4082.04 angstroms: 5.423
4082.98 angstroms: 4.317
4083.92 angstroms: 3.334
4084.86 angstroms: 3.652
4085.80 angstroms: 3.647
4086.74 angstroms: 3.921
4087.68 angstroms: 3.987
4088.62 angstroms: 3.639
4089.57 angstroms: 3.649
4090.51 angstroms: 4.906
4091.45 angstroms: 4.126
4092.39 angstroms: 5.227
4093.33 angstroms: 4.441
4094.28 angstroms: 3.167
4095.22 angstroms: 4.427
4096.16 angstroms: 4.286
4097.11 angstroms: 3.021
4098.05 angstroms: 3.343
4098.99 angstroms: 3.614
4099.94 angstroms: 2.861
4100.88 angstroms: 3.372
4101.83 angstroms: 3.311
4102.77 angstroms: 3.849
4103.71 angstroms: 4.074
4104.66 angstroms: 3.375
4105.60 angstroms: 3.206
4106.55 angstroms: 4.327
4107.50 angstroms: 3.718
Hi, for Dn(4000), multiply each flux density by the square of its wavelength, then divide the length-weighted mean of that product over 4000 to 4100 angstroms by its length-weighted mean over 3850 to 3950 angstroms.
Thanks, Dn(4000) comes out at 1.28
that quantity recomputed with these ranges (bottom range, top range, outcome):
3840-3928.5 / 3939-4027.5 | 1.09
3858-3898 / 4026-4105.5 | 1.26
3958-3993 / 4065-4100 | 1.30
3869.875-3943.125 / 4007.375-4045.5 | 1.34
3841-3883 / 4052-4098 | 1.24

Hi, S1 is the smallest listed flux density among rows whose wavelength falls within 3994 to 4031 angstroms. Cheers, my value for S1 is 3.196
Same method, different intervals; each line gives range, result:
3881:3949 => 1.071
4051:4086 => 3.242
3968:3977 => 2.015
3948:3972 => 2.14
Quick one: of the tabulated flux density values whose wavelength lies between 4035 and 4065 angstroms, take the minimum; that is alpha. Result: 3.242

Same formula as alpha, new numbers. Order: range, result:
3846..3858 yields 2.957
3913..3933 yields 2.586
